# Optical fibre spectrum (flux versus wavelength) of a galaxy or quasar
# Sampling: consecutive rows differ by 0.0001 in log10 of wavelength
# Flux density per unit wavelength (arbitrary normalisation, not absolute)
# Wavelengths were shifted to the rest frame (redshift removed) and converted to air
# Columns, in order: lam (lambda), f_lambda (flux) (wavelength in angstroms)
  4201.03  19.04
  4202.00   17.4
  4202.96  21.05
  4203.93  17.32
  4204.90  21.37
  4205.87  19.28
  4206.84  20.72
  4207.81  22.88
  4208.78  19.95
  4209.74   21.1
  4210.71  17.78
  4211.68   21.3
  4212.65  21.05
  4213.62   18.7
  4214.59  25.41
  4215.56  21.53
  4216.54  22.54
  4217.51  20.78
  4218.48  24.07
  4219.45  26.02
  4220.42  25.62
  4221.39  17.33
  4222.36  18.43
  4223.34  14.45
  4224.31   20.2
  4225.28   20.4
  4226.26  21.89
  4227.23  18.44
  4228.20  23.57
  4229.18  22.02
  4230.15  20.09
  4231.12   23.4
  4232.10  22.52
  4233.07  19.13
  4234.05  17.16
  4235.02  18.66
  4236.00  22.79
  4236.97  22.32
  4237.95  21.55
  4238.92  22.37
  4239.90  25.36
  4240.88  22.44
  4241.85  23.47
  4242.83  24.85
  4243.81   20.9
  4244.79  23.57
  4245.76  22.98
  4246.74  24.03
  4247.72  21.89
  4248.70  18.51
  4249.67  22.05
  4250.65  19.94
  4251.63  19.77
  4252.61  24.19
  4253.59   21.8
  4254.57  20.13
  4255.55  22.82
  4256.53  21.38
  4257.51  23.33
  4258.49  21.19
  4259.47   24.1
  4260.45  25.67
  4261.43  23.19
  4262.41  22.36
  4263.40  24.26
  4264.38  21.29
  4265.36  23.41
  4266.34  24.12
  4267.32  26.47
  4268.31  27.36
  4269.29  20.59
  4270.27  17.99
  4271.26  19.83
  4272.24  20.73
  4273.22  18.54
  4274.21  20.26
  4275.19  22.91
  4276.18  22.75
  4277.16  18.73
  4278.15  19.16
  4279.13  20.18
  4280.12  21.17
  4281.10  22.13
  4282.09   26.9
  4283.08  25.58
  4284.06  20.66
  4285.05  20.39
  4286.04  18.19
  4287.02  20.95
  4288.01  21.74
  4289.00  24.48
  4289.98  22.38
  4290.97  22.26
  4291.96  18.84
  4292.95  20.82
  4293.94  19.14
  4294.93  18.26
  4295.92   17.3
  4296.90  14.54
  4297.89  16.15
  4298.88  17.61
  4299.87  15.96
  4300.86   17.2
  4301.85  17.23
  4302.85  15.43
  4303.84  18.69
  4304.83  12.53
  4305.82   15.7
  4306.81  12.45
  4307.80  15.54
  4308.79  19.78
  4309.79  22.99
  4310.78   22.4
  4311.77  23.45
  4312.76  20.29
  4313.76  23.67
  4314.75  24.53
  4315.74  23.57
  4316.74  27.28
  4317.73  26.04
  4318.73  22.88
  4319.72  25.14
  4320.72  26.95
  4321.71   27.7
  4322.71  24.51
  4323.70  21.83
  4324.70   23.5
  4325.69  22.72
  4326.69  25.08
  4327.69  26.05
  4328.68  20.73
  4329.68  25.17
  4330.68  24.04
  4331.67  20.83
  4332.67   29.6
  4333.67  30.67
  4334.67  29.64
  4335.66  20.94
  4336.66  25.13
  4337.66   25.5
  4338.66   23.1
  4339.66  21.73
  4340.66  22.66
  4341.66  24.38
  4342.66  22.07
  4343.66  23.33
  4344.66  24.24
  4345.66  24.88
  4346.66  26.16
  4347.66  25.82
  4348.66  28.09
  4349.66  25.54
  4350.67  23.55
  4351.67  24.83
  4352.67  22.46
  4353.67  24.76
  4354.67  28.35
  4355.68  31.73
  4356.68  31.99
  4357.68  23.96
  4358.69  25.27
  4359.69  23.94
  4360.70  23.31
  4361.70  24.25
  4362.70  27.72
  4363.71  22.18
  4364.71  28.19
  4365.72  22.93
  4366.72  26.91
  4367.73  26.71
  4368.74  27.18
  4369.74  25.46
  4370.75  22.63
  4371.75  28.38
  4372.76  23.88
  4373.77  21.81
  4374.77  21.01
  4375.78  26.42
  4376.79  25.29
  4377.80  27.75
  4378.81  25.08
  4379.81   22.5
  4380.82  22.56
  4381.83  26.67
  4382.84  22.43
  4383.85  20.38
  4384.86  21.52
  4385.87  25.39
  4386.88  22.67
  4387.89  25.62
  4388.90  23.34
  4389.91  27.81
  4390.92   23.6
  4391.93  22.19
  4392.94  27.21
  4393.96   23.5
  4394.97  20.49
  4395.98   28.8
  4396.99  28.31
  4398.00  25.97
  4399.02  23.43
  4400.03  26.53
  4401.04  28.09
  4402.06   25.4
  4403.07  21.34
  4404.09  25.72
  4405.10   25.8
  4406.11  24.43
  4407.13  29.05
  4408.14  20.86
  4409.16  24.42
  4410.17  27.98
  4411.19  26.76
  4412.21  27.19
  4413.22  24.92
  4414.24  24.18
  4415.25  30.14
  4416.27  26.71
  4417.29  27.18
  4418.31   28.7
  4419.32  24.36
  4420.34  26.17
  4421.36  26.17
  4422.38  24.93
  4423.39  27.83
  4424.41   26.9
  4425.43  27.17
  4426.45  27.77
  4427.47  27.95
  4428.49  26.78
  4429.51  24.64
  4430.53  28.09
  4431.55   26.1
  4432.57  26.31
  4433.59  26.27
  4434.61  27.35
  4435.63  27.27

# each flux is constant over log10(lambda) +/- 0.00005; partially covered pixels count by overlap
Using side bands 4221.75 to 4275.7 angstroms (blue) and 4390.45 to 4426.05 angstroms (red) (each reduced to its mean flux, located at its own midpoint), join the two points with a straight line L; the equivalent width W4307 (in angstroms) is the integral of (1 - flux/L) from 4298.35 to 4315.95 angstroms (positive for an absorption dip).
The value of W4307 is 3.4 angstroms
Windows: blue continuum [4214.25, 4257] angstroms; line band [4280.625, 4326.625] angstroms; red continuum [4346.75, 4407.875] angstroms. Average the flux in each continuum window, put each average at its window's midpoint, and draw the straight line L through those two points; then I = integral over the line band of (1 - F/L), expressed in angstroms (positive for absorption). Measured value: 4.8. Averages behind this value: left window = 21.6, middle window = 20.9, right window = 25.1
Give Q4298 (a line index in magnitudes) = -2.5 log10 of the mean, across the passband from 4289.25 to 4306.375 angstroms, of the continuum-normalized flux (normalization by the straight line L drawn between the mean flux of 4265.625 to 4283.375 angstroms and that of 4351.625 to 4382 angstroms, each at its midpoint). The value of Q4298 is 0.27 mag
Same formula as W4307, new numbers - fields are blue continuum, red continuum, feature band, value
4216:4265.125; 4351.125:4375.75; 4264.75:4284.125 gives 0.7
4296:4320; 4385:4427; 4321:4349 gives -4.5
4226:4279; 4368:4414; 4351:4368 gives -1.2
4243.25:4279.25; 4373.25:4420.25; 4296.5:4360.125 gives 1.3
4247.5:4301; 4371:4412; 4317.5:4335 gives -1.8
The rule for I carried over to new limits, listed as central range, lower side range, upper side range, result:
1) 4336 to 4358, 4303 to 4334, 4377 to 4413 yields -1.56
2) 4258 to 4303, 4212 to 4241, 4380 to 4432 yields 3.27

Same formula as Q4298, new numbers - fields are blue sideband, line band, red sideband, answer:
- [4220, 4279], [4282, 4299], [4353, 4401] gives 0.13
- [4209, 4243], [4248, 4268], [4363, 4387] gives -0.02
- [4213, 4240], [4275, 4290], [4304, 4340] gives 0.03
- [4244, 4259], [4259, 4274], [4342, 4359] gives -0.01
